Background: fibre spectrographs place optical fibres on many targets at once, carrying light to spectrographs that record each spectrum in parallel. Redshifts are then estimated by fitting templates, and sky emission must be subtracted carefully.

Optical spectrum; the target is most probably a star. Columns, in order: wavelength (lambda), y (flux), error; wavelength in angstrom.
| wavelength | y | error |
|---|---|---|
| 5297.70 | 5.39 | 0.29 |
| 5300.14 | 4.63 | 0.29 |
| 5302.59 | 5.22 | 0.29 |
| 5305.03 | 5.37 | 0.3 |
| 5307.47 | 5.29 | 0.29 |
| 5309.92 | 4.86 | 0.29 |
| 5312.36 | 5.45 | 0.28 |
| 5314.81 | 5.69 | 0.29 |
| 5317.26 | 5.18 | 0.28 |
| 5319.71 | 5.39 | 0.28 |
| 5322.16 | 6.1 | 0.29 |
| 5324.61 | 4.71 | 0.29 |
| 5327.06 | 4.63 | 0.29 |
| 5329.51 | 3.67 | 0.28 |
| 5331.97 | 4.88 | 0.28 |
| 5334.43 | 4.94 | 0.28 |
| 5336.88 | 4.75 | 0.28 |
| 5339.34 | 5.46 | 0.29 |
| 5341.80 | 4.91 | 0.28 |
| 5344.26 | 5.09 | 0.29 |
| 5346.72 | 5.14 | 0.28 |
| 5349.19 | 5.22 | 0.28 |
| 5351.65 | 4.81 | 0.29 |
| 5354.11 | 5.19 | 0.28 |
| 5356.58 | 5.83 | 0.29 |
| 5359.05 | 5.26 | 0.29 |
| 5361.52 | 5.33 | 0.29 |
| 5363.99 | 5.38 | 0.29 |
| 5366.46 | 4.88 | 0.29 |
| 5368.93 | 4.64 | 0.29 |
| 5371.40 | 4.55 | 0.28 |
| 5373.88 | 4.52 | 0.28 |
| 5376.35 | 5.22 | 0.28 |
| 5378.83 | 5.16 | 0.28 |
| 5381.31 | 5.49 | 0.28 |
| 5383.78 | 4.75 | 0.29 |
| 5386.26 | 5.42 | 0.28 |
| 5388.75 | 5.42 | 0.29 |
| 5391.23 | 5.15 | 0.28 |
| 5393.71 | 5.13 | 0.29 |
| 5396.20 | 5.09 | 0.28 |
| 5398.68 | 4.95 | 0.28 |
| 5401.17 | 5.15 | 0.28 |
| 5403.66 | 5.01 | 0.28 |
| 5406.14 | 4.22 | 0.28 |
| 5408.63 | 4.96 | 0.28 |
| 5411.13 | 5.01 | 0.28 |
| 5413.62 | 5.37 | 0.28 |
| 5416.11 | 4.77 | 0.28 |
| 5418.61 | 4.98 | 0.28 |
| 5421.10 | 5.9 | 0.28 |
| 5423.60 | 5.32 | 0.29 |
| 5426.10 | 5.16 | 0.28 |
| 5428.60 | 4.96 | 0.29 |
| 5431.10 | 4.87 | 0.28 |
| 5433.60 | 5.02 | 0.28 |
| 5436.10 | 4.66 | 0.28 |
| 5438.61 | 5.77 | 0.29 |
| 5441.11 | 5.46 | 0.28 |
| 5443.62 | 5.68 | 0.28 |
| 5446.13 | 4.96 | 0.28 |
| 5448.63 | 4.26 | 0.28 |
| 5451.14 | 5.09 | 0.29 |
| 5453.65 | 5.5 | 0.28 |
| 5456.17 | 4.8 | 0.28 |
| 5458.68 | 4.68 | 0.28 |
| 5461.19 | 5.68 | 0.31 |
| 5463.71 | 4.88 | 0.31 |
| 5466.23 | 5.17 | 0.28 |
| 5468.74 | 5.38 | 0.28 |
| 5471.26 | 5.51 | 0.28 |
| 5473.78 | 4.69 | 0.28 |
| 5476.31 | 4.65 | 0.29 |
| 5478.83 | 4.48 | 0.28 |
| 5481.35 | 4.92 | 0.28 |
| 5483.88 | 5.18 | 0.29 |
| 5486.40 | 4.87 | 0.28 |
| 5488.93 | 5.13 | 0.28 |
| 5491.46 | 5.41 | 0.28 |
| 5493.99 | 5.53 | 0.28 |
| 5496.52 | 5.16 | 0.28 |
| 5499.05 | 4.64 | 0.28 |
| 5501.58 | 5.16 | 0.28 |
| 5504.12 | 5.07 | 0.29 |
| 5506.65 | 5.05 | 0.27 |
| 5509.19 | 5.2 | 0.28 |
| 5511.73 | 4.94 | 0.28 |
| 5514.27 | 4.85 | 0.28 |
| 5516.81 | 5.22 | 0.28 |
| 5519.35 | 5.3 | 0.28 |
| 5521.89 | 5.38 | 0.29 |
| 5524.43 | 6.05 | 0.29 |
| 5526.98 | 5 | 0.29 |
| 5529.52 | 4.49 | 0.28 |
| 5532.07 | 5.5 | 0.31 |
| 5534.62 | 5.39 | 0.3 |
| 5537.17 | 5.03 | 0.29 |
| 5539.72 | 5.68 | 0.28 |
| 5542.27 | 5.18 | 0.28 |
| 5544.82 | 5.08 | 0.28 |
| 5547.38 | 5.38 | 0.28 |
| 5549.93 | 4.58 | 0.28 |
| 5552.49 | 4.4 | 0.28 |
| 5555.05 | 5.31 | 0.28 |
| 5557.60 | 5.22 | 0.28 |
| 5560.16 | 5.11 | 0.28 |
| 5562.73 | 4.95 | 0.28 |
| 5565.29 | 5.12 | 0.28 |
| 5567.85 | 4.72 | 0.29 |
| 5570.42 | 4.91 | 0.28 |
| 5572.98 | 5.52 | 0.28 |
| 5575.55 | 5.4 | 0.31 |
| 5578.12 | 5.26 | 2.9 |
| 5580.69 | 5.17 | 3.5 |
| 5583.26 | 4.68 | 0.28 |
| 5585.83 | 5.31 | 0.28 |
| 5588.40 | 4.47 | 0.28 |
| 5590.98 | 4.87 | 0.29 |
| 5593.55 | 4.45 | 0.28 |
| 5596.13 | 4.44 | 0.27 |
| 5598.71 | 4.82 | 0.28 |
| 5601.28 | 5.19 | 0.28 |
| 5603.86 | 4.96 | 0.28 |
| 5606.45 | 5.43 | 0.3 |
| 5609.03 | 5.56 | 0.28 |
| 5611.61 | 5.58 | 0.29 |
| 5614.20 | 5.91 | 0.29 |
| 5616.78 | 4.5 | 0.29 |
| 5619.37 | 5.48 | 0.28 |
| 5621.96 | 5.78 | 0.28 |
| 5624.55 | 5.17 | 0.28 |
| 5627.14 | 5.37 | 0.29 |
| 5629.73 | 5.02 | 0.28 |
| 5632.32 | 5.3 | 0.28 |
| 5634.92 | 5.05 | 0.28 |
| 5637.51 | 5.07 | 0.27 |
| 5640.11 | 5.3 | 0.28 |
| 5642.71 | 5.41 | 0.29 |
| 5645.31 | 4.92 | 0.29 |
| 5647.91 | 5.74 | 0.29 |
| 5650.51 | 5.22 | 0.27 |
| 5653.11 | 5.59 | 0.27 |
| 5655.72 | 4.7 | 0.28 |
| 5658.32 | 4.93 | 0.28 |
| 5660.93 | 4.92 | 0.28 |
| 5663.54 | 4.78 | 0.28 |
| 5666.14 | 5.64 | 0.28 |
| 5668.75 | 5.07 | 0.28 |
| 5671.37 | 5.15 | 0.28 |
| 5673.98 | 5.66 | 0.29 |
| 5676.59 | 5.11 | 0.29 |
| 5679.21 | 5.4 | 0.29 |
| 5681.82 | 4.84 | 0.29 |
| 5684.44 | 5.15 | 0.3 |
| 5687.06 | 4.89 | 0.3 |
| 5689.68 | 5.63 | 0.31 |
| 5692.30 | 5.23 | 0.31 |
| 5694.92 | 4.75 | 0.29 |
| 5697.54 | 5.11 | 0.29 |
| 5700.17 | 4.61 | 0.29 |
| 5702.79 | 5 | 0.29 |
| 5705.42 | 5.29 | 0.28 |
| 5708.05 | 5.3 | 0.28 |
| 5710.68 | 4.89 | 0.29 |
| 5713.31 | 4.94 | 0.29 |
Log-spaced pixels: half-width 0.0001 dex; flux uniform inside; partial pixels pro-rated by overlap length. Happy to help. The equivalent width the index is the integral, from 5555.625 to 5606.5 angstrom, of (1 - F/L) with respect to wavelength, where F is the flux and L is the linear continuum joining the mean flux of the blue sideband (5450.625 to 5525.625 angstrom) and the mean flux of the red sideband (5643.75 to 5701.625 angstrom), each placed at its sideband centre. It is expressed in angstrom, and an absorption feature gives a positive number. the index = 1.3 angstrom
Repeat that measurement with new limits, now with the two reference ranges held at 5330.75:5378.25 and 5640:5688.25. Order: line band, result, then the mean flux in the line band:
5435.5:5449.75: -0.2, 5.16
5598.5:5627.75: -1.0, 5.33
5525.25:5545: -0.3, 5.19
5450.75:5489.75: 0.5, 5.04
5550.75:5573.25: 0.6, 5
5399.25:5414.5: 0.4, 4.94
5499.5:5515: 0.3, 5.03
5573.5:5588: 0.0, 5.14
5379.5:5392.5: -0.5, 5.24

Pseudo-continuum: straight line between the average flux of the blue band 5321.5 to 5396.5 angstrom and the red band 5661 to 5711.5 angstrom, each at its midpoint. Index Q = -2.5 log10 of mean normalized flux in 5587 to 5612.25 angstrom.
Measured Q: 0.031 mag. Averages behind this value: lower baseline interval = 5.05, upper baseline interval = 5.13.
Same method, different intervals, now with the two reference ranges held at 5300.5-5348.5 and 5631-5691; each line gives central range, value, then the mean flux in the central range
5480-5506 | 0.01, 5.1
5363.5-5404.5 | 0.01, 5.05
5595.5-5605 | 0.06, 4.88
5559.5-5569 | 0.04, 4.97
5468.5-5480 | 0.05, 4.9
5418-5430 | -0.03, 5.27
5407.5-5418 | 0.02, 5.02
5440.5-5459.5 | 0.02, 5.05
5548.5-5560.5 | 0.05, 4.92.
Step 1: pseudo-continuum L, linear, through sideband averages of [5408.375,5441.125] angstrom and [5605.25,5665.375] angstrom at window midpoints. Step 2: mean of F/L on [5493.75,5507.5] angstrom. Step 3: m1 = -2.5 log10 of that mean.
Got 0.02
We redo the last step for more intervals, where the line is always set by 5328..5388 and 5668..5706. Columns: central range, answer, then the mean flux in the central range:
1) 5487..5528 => -0.026 mag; 5.19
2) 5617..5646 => -0.028 mag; 5.24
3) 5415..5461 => -0.015 mag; 5.12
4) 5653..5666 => 0.027 mag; 4.99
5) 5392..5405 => -0.007 mag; 5.06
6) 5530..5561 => -0.013 mag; 5.14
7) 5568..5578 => -0.026 mag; 5.21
